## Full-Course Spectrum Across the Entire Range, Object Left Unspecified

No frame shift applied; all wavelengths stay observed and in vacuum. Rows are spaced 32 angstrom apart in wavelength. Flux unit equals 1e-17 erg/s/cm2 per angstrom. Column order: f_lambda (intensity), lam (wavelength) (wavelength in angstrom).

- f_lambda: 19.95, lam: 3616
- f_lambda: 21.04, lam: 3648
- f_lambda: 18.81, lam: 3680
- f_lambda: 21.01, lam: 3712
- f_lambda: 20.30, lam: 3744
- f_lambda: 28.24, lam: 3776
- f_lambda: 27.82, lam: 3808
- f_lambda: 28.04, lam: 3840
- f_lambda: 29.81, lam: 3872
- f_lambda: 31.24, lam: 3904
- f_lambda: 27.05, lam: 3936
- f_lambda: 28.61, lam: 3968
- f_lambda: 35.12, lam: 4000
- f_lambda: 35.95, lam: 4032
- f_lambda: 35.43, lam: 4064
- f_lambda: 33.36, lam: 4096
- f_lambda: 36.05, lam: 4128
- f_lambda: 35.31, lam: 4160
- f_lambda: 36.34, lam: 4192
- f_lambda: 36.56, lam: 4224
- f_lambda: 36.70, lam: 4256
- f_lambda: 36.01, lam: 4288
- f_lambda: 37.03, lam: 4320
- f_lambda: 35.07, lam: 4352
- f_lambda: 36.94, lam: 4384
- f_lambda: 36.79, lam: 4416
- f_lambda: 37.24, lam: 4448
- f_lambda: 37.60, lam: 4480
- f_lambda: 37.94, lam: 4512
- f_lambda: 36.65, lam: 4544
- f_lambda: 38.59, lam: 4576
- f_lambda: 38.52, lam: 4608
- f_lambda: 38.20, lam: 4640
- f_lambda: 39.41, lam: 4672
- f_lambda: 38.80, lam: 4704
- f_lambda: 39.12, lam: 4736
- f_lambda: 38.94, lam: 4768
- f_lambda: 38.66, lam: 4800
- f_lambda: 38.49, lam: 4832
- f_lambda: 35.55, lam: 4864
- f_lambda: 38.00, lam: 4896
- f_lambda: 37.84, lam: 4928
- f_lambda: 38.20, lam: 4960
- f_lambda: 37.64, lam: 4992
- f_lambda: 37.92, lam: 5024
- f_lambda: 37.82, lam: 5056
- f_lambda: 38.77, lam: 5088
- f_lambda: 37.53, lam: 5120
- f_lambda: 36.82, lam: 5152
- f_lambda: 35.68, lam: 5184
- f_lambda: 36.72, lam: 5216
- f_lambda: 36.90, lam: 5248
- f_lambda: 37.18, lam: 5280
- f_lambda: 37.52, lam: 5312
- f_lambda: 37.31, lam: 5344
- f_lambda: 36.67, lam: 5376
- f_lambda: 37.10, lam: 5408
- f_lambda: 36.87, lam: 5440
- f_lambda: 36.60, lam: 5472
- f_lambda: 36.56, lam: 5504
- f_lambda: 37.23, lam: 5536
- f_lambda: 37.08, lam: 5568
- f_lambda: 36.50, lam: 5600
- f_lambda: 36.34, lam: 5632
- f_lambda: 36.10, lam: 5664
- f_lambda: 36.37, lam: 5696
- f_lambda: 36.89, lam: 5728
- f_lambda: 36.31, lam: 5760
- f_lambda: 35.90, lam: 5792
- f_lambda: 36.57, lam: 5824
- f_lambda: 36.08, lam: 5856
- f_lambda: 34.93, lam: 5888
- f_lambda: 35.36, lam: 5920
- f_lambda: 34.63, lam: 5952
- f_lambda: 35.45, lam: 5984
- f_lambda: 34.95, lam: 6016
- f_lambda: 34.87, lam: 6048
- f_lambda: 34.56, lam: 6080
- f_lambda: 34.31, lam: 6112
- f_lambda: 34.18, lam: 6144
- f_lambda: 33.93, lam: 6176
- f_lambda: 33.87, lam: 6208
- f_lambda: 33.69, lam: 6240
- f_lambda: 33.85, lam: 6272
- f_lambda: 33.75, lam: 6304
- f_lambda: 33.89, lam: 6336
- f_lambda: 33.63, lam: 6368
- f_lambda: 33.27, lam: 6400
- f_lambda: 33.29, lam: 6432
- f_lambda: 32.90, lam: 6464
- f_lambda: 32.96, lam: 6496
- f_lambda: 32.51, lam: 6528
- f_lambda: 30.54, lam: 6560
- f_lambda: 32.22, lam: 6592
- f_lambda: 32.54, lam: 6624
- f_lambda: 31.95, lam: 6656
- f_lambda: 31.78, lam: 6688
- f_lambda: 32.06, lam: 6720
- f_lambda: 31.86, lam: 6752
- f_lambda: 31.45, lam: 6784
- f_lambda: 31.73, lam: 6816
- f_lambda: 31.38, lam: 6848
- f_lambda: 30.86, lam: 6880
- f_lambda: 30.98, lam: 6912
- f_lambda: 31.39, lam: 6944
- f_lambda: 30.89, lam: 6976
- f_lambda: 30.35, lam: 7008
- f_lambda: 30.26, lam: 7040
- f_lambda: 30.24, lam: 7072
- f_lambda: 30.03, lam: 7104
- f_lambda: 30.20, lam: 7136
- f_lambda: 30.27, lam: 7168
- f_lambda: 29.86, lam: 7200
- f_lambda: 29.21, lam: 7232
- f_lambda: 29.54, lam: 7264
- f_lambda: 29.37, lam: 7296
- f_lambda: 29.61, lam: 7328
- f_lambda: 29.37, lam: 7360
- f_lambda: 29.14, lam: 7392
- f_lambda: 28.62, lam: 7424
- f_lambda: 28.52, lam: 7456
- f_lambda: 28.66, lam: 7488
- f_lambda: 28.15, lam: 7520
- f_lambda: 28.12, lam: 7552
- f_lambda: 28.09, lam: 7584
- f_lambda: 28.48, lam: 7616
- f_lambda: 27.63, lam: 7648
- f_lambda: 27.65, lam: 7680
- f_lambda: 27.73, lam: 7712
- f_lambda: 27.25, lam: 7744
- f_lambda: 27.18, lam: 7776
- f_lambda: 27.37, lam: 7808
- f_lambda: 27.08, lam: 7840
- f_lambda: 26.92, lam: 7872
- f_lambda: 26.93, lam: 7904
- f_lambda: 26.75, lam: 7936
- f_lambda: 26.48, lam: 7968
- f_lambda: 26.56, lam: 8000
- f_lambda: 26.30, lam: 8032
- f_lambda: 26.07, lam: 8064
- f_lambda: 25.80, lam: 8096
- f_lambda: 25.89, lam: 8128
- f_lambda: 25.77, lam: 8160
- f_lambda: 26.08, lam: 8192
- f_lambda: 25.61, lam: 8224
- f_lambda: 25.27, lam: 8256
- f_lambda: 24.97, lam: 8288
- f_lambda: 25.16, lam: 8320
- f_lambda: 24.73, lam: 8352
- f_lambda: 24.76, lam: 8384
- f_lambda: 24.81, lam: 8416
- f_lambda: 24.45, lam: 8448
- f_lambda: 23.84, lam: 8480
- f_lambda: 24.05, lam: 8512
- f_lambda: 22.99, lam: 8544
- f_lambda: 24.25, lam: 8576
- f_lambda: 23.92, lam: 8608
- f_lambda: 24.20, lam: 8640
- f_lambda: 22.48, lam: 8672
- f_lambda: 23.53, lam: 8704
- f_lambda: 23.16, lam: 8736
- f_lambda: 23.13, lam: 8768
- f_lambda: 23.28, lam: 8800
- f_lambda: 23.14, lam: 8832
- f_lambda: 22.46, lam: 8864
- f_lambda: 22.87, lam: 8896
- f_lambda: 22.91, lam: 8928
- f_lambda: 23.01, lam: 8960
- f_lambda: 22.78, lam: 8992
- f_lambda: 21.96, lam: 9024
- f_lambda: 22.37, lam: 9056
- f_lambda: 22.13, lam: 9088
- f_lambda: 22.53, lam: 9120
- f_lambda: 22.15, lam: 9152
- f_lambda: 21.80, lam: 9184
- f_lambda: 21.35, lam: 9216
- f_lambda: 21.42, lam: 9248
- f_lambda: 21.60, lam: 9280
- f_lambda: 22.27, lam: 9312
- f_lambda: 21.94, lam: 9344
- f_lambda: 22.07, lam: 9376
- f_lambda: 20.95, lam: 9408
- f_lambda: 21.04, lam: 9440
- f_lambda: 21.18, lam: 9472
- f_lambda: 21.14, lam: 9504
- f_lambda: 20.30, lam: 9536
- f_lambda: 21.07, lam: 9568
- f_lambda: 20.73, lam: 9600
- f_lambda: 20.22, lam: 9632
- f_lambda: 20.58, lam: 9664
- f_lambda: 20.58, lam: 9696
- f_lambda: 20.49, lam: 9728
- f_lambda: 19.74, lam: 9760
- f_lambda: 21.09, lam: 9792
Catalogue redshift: -0.001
